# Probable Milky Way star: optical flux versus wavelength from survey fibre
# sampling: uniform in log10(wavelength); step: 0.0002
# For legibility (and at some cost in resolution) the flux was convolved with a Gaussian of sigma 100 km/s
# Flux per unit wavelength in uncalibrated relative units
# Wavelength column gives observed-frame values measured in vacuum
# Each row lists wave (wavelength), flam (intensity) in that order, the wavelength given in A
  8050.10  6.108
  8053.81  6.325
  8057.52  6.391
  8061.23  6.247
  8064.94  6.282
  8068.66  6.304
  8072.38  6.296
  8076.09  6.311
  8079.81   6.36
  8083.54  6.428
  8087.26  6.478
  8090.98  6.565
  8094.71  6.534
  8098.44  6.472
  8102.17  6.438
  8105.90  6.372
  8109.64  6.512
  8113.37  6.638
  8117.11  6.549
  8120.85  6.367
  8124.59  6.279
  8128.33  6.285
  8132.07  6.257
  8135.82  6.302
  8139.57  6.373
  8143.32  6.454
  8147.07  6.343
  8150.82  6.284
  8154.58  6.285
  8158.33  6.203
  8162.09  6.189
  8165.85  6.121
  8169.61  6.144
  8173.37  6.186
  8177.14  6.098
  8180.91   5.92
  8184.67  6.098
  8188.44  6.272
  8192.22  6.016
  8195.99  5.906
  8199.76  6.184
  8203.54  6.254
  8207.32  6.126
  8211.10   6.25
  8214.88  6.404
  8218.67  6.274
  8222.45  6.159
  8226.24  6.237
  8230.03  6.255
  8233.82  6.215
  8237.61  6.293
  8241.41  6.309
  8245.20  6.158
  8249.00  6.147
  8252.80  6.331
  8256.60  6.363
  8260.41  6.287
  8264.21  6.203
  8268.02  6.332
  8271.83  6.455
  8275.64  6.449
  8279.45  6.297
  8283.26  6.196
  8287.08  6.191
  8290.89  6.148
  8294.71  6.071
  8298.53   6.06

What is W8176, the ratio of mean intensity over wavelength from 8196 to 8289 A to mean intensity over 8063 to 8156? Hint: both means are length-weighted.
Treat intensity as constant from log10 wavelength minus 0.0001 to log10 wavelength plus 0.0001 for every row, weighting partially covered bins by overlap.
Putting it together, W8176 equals 1.0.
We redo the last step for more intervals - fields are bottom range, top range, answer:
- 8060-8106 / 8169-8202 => 0.95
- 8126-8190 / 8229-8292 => 1.01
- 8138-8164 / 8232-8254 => 0.99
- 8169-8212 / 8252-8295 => 1.03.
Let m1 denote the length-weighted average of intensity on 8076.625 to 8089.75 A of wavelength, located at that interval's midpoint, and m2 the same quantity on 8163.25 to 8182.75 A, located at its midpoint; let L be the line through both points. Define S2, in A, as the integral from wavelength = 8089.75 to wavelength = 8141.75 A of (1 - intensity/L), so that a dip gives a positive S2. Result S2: -1.0 A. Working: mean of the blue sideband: 6.42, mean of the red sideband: 6.1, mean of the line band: 6.42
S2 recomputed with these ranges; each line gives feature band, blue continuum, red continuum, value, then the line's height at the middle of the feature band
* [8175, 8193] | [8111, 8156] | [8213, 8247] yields 0.64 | 6.31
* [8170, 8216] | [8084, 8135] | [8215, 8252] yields 1.21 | 6.3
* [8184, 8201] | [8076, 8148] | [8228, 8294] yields 0.66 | 6.34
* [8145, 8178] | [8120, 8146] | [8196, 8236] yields 0.43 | 6.29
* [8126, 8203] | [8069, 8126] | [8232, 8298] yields 2.04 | 6.37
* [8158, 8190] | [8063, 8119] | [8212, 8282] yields 1.13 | 6.36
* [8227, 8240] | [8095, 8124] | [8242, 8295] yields 0.12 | 6.31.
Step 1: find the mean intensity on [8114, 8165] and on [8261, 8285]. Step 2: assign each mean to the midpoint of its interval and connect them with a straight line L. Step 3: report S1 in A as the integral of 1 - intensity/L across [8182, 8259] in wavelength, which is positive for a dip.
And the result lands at 1.4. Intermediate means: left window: 6.32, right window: 6.32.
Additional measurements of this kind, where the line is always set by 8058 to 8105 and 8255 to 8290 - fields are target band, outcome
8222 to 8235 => 0.21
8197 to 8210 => 0.33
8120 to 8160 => 0.34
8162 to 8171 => 0.30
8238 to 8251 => 0.21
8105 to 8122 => -0.32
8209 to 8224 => 0.14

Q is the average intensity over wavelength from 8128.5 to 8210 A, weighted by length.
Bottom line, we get 6.19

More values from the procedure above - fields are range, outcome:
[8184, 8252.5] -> 6.2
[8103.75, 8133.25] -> 6.41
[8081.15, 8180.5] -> 6.34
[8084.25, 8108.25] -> 6.47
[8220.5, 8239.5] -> 6.23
